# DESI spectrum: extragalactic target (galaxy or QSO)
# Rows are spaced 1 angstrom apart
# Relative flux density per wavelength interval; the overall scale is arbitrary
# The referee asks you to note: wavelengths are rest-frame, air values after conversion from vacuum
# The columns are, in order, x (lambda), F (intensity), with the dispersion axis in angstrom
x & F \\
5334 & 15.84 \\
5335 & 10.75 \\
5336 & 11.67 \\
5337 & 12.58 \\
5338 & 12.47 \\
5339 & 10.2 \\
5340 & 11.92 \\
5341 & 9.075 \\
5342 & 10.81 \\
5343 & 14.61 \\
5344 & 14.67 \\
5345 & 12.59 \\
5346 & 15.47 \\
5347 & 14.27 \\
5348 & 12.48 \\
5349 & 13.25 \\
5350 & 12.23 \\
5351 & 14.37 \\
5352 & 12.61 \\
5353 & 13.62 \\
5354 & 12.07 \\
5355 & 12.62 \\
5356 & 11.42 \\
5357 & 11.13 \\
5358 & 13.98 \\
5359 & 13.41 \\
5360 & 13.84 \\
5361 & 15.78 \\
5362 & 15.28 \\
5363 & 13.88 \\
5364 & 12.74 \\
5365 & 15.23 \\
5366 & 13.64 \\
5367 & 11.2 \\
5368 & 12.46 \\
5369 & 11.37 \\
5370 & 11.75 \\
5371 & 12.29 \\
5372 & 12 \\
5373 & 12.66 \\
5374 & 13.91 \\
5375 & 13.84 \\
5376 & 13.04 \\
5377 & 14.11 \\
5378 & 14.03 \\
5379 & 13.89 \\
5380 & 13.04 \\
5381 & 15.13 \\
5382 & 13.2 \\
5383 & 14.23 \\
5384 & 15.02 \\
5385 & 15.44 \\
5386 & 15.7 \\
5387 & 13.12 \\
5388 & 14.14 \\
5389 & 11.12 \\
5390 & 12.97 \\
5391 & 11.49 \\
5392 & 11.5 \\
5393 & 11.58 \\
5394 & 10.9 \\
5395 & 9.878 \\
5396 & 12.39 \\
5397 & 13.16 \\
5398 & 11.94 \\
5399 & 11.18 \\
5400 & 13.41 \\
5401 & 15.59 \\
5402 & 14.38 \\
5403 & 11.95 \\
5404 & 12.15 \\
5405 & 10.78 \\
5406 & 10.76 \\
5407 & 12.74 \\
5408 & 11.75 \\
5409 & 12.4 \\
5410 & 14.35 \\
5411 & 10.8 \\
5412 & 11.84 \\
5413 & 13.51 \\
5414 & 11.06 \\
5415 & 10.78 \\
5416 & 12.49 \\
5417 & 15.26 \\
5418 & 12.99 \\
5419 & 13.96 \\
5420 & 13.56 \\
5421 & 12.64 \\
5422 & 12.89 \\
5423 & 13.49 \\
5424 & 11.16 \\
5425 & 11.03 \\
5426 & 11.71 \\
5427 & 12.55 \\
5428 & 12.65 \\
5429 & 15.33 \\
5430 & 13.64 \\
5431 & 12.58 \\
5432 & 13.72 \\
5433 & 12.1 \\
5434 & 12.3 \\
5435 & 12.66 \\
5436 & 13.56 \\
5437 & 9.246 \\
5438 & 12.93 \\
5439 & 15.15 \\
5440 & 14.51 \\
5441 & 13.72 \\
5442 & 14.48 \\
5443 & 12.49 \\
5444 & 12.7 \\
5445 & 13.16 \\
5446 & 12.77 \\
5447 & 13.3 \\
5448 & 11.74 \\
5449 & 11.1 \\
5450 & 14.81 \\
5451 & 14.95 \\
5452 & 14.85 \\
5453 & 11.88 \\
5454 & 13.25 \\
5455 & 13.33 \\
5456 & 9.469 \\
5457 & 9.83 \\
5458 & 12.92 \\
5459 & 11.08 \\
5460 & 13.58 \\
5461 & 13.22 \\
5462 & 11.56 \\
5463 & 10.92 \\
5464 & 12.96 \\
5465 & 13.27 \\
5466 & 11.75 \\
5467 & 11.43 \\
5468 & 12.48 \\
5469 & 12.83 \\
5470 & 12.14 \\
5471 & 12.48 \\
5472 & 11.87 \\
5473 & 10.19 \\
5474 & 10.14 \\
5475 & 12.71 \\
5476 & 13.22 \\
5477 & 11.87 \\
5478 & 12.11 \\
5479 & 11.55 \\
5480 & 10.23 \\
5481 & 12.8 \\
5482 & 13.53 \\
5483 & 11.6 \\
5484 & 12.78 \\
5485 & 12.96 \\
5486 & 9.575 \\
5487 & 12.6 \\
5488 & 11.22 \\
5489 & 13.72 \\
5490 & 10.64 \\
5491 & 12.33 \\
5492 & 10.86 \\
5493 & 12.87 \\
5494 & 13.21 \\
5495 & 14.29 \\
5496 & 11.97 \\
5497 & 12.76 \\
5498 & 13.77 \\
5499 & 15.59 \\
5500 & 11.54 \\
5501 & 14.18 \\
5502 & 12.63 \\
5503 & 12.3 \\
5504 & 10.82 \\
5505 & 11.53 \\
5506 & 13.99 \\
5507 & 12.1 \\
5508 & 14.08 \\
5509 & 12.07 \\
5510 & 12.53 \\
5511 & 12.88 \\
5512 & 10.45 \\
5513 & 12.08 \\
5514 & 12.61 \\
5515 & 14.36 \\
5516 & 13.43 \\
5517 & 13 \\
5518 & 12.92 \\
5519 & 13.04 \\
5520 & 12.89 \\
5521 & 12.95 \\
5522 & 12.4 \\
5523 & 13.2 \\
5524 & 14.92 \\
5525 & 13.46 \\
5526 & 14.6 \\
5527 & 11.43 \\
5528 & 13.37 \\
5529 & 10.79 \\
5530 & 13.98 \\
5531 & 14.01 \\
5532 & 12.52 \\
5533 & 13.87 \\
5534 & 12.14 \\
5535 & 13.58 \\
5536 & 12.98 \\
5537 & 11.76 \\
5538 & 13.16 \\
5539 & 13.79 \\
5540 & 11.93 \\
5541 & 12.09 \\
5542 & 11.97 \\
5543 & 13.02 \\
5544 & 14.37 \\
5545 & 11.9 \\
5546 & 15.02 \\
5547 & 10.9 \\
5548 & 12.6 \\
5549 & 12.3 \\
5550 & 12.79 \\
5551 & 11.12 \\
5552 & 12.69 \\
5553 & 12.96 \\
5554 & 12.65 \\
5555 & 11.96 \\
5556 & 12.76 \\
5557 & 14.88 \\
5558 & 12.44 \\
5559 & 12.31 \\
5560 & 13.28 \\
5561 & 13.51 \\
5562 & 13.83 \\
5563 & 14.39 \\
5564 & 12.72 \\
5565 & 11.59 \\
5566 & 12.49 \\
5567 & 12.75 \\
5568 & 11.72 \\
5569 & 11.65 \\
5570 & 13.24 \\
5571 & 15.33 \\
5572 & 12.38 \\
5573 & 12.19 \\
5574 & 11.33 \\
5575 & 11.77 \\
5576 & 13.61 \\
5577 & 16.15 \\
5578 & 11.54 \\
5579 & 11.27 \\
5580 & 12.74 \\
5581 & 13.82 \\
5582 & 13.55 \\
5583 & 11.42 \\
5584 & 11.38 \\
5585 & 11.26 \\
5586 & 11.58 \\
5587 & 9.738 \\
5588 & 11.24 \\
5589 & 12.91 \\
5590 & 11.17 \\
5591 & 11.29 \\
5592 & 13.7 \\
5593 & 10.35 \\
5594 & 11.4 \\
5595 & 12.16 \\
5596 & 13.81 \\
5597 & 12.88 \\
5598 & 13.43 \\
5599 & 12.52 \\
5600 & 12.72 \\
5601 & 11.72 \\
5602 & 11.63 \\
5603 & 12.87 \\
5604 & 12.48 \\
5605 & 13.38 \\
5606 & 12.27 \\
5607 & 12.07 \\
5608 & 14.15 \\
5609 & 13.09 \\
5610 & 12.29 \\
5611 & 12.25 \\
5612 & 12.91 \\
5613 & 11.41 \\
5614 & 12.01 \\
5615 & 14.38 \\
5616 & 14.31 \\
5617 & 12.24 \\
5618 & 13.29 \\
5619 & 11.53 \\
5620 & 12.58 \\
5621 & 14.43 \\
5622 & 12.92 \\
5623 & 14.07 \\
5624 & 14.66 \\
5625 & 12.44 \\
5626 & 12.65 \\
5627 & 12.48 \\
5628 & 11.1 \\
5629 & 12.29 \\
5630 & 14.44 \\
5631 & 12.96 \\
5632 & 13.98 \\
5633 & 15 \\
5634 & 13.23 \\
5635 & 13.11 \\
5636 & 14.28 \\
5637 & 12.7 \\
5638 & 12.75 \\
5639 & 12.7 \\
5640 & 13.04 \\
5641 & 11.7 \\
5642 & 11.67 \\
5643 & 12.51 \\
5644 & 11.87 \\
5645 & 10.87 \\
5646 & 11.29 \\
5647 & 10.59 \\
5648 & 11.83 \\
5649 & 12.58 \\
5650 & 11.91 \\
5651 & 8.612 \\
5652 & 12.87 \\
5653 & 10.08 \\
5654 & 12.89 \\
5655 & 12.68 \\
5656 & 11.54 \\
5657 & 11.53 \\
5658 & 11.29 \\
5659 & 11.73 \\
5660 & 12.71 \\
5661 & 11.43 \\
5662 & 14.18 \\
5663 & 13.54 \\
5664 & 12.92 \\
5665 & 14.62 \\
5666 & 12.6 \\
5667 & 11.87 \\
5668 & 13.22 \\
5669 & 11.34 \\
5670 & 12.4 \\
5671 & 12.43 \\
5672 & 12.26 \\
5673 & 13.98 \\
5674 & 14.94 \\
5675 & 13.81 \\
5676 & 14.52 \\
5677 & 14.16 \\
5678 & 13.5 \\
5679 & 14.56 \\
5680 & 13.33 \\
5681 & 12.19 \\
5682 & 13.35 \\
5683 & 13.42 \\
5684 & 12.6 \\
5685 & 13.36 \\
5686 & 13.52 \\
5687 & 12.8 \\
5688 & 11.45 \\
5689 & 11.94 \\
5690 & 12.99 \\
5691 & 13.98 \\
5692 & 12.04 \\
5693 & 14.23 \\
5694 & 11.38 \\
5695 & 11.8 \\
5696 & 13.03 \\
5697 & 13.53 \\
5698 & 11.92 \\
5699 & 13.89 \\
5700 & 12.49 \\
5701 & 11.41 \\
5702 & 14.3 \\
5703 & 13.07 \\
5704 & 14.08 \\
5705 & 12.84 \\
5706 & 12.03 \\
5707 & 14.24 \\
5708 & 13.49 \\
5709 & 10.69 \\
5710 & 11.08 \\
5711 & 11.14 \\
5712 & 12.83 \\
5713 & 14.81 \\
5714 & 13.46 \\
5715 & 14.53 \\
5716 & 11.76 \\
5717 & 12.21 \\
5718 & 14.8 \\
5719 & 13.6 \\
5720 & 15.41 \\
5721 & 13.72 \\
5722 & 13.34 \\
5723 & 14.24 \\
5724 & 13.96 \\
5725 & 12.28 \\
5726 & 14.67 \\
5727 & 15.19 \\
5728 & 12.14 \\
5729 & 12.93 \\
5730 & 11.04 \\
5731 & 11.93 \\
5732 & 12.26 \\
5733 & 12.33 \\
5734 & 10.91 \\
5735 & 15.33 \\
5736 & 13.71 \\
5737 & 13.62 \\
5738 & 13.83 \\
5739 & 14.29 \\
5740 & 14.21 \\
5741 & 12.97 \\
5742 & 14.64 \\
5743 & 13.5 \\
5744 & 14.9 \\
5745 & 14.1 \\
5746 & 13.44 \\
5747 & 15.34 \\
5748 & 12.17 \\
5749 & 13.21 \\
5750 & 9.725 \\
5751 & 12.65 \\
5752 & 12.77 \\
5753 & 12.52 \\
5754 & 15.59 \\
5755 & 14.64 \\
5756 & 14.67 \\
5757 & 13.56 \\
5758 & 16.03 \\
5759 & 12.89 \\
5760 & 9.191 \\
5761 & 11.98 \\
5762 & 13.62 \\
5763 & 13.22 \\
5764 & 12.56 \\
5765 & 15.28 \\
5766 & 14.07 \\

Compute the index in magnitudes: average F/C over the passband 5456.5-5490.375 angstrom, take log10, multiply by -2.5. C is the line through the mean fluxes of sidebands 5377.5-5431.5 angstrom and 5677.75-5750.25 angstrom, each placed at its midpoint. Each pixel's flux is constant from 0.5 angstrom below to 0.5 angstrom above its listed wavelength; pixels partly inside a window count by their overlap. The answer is 0.08 mag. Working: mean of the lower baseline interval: 12.8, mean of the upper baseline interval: 13.1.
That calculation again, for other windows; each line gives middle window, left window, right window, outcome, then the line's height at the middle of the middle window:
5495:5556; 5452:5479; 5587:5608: -0.06 mag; 12.2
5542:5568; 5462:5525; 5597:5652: -0.02 mag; 12.5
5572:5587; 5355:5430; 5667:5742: 0.06 mag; 13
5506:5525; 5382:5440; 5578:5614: -0.04 mag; 12.4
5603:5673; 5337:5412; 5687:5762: 0.04 mag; 13.1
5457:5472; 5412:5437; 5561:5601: 0.04 mag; 12.7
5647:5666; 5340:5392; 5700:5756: 0.10 mag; 13.3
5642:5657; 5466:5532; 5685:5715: 0.10 mag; 12.7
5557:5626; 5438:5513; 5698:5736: 0.01 mag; 12.8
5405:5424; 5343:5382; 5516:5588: 0.05 mag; 13.2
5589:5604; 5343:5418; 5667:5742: 0.07 mag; 13.1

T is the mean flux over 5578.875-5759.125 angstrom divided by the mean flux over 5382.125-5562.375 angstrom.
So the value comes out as 1.02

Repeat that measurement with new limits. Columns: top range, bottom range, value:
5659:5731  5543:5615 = 1.04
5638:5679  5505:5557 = 0.97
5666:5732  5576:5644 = 1.03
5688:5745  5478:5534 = 1.04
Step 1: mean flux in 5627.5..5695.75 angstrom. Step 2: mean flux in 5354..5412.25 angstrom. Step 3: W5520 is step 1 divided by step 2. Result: 1.0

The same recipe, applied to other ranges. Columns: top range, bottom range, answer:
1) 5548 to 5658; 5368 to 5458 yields 0.98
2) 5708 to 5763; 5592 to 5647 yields 1.04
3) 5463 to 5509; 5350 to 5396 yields 0.94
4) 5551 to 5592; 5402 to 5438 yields 1.00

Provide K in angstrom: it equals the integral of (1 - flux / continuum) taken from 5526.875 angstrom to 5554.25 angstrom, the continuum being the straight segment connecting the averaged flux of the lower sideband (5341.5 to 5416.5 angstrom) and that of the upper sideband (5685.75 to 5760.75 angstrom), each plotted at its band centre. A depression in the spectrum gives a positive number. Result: 0.7 angstrom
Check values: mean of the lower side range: 12.9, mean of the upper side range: 13.2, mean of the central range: 12.7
